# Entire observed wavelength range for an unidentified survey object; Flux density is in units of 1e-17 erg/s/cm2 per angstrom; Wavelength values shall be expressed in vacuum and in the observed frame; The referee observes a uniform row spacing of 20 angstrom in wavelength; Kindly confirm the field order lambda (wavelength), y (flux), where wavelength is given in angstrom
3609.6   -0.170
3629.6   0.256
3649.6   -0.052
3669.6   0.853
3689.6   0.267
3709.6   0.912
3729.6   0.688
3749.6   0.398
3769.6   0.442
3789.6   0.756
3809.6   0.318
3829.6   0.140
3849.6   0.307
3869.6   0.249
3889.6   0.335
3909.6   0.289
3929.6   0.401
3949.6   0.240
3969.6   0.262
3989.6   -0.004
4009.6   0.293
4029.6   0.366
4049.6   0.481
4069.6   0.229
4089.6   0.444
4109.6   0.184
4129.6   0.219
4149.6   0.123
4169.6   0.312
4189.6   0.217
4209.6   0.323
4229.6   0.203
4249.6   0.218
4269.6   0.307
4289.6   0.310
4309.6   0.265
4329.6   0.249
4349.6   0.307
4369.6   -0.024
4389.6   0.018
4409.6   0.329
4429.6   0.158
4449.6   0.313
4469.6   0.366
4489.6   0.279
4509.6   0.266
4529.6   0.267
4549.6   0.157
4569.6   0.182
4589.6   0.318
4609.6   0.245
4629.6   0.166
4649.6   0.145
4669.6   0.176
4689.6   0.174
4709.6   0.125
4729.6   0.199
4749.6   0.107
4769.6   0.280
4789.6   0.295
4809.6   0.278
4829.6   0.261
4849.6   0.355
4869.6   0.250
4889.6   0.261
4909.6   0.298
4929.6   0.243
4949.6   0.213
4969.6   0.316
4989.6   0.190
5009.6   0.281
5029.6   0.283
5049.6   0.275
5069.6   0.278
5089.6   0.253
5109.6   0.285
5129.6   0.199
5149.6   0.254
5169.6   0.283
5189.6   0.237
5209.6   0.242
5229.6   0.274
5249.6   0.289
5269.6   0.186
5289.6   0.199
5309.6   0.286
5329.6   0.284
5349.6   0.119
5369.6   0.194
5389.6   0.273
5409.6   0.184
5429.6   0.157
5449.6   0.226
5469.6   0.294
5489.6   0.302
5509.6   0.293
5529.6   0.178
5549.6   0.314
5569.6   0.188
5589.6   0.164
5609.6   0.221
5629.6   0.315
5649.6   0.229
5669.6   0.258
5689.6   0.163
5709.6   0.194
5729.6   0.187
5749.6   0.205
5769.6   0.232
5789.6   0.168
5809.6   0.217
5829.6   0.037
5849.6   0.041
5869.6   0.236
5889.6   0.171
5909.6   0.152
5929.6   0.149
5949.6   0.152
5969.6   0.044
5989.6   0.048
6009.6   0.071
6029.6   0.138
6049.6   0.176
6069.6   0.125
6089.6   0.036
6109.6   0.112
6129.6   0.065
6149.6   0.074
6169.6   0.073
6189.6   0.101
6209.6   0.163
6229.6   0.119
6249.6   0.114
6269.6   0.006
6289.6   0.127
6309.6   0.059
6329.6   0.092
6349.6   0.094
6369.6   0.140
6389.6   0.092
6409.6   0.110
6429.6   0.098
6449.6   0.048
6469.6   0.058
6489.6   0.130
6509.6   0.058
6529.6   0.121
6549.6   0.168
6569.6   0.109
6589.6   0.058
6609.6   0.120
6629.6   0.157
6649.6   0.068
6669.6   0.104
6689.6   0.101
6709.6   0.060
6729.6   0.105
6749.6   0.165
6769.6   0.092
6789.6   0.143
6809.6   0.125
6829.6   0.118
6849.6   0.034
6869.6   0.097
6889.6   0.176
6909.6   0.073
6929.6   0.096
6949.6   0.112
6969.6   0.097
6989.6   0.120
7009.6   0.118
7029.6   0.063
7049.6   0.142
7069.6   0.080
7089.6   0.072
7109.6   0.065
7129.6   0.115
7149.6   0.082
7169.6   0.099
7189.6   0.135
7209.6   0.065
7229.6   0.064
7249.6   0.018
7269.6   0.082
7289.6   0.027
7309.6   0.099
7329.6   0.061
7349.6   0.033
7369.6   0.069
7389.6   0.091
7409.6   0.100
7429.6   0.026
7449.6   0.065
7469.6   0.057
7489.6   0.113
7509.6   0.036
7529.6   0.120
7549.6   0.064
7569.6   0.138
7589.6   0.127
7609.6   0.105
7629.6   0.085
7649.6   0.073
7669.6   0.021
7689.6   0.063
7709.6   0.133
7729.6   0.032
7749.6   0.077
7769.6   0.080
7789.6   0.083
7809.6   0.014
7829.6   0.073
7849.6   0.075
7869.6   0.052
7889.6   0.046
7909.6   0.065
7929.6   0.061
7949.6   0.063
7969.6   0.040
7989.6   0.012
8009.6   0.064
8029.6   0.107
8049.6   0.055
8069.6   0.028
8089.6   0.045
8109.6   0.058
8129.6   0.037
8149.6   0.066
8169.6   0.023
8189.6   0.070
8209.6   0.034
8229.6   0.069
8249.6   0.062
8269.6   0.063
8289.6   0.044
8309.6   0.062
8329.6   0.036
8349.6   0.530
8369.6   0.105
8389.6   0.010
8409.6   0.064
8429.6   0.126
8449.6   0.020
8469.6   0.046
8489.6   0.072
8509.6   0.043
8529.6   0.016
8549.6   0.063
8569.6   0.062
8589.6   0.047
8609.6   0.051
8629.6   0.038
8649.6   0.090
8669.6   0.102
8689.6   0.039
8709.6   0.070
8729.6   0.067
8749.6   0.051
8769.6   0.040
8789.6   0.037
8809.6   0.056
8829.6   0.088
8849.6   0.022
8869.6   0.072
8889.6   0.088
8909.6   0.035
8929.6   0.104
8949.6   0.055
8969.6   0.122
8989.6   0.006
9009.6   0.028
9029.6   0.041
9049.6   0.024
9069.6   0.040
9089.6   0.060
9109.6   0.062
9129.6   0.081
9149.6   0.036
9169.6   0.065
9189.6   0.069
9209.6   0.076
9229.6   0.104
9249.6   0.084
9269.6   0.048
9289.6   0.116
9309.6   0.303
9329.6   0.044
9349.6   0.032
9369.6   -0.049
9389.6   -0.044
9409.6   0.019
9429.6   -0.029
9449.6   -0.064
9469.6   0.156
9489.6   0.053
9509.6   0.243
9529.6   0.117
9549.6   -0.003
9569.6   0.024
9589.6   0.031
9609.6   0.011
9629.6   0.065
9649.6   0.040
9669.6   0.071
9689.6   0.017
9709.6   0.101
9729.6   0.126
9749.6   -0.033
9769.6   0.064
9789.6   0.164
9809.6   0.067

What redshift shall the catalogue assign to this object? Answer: 1.24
